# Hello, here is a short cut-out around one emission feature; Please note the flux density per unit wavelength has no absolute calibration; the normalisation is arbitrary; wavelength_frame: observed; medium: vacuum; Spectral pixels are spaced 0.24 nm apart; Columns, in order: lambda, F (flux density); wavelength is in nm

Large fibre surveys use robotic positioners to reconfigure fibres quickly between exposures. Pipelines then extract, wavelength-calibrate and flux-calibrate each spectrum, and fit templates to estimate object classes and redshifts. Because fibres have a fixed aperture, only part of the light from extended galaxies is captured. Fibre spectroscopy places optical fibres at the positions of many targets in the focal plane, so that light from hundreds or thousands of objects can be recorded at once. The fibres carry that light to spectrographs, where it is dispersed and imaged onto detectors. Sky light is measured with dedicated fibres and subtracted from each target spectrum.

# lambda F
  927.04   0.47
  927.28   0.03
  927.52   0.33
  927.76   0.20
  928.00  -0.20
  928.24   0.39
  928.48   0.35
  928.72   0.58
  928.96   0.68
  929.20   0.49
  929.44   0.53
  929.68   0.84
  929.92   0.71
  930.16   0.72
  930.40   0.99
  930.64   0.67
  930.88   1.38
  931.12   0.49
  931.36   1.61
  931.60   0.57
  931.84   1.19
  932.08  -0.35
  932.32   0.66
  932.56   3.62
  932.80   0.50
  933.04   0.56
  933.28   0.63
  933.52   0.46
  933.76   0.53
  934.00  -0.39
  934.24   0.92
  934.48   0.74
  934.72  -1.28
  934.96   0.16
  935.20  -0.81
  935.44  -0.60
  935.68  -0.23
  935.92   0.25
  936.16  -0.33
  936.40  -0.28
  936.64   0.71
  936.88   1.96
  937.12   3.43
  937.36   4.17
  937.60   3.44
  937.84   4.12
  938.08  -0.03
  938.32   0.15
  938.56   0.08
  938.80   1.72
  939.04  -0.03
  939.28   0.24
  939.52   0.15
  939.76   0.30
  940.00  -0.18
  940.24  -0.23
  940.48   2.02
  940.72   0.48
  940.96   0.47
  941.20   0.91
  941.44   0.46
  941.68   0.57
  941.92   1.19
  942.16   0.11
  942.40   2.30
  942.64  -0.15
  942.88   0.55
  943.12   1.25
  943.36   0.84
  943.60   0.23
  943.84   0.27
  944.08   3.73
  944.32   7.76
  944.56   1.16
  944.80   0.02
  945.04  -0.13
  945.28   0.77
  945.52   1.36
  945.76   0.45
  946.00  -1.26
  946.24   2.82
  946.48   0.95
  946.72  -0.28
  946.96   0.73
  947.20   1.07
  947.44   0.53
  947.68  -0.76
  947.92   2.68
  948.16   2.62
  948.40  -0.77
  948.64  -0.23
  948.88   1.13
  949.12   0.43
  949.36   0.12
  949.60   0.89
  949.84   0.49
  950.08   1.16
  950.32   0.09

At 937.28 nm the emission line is Hbeta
